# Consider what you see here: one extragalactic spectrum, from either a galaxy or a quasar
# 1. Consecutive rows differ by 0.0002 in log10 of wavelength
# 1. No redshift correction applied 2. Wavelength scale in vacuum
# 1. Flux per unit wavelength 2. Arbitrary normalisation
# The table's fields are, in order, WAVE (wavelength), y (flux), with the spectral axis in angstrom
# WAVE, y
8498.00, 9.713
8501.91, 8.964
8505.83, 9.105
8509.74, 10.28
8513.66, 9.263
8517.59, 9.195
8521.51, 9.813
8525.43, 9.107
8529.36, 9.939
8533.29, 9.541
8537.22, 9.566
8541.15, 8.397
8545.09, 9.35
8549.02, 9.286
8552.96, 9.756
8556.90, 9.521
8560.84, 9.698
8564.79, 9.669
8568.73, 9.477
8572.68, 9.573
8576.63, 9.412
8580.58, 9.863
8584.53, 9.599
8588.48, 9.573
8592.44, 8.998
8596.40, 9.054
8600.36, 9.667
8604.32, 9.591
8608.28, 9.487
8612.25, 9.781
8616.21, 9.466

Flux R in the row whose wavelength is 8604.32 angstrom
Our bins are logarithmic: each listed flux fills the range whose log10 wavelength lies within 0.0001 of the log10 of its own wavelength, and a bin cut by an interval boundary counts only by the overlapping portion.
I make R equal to 9.591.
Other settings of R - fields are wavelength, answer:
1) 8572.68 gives 9.573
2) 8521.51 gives 9.813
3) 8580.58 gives 9.863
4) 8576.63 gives 9.412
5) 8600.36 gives 9.667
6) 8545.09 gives 9.35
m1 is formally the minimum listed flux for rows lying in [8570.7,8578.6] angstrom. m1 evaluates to 9.412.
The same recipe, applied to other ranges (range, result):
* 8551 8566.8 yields 9.521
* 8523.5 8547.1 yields 8.397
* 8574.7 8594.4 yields 8.998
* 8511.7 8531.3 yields 9.107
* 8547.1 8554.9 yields 9.286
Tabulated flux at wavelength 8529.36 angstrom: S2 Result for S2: 9.939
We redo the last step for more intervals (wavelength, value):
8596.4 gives 9.054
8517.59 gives 9.195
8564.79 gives 9.669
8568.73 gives 9.477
